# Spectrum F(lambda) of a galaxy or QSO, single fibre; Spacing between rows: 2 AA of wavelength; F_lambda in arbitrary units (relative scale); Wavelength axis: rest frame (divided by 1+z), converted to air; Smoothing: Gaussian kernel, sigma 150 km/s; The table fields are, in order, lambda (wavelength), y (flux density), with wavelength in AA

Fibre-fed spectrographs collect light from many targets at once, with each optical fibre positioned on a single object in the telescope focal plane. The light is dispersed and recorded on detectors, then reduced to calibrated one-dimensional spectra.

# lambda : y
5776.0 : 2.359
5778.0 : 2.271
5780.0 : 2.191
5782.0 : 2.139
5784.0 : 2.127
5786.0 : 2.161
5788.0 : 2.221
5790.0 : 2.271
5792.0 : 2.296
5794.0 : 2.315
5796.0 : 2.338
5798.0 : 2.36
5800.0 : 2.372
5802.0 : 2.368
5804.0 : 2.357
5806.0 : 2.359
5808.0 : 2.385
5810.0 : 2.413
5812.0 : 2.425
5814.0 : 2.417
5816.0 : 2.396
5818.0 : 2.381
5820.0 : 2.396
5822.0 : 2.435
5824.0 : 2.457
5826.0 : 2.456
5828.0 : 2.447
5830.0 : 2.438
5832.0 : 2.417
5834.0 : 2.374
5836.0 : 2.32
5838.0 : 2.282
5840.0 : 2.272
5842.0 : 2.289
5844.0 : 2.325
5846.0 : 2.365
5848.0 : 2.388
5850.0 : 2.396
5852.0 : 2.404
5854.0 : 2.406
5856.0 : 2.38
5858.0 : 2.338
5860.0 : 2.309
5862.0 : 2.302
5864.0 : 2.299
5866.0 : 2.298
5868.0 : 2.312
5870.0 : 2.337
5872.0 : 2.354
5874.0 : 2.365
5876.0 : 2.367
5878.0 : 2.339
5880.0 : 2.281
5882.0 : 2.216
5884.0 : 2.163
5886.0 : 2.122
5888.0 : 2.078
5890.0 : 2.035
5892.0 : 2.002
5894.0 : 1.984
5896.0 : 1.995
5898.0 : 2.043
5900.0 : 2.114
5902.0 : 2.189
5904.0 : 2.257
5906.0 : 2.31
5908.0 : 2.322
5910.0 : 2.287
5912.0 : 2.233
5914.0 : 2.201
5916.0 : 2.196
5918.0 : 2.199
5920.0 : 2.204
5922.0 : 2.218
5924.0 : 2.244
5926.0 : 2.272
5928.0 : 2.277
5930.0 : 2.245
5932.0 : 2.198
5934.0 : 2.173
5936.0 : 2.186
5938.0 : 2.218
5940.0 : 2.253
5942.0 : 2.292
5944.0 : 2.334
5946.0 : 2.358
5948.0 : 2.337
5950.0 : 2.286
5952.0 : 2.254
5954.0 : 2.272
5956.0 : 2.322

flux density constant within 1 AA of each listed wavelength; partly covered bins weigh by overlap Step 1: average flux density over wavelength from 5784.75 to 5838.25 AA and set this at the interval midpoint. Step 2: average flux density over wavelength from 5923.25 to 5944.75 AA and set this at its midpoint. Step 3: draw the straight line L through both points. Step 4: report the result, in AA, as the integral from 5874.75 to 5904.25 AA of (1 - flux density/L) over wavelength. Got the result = 1.8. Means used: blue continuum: 2.37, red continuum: 2.24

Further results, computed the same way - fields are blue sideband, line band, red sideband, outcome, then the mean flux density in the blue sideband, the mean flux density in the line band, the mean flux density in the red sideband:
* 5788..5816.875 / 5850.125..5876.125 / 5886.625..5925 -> -1.2 AA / 2.36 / 2.34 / 2.16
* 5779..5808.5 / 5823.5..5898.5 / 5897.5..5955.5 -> -0.9 AA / 2.28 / 2.29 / 2.24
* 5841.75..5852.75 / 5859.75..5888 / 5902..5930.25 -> 0.4 AA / 2.37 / 2.28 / 2.25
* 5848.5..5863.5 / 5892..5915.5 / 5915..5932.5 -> 1.0 AA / 2.36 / 2.17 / 2.23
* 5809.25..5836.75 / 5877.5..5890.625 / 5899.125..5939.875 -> 0.7 AA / 2.41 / 2.17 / 2.23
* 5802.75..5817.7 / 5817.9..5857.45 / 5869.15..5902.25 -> -1.2 AA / 2.39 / 2.38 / 2.17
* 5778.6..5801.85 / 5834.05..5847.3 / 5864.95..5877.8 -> 0.0 AA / 2.26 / 2.32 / 2.34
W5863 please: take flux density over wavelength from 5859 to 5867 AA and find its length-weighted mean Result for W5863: 2.3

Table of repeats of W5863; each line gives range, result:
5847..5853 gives 2.4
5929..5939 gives 2.2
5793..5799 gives 2.34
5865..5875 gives 2.33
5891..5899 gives 2.01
